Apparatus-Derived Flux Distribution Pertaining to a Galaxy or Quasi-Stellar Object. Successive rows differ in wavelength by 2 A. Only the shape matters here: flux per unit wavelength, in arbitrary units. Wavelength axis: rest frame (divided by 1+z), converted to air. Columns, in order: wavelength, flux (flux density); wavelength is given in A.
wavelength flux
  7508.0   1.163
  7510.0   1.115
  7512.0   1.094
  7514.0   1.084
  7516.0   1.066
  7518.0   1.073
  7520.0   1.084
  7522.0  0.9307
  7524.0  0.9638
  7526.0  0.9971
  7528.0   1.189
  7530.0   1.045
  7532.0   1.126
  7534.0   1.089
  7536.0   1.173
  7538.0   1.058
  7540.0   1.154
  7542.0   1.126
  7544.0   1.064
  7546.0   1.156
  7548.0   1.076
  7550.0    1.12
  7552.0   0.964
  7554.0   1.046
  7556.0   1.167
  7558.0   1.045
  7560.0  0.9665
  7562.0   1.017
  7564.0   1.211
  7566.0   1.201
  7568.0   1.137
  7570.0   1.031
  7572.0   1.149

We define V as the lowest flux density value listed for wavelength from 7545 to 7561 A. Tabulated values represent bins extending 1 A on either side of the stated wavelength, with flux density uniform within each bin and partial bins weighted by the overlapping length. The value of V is 0.964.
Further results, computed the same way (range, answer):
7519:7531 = 0.9307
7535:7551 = 1.058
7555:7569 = 0.9665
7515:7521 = 1.066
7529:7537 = 1.045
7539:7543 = 1.126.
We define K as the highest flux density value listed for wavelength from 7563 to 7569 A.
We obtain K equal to 1.211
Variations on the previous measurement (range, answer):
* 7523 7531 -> 1.189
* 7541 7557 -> 1.167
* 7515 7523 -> 1.084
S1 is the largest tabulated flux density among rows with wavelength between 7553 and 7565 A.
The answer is 1.211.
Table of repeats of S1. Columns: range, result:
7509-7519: 1.115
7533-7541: 1.173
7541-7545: 1.126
